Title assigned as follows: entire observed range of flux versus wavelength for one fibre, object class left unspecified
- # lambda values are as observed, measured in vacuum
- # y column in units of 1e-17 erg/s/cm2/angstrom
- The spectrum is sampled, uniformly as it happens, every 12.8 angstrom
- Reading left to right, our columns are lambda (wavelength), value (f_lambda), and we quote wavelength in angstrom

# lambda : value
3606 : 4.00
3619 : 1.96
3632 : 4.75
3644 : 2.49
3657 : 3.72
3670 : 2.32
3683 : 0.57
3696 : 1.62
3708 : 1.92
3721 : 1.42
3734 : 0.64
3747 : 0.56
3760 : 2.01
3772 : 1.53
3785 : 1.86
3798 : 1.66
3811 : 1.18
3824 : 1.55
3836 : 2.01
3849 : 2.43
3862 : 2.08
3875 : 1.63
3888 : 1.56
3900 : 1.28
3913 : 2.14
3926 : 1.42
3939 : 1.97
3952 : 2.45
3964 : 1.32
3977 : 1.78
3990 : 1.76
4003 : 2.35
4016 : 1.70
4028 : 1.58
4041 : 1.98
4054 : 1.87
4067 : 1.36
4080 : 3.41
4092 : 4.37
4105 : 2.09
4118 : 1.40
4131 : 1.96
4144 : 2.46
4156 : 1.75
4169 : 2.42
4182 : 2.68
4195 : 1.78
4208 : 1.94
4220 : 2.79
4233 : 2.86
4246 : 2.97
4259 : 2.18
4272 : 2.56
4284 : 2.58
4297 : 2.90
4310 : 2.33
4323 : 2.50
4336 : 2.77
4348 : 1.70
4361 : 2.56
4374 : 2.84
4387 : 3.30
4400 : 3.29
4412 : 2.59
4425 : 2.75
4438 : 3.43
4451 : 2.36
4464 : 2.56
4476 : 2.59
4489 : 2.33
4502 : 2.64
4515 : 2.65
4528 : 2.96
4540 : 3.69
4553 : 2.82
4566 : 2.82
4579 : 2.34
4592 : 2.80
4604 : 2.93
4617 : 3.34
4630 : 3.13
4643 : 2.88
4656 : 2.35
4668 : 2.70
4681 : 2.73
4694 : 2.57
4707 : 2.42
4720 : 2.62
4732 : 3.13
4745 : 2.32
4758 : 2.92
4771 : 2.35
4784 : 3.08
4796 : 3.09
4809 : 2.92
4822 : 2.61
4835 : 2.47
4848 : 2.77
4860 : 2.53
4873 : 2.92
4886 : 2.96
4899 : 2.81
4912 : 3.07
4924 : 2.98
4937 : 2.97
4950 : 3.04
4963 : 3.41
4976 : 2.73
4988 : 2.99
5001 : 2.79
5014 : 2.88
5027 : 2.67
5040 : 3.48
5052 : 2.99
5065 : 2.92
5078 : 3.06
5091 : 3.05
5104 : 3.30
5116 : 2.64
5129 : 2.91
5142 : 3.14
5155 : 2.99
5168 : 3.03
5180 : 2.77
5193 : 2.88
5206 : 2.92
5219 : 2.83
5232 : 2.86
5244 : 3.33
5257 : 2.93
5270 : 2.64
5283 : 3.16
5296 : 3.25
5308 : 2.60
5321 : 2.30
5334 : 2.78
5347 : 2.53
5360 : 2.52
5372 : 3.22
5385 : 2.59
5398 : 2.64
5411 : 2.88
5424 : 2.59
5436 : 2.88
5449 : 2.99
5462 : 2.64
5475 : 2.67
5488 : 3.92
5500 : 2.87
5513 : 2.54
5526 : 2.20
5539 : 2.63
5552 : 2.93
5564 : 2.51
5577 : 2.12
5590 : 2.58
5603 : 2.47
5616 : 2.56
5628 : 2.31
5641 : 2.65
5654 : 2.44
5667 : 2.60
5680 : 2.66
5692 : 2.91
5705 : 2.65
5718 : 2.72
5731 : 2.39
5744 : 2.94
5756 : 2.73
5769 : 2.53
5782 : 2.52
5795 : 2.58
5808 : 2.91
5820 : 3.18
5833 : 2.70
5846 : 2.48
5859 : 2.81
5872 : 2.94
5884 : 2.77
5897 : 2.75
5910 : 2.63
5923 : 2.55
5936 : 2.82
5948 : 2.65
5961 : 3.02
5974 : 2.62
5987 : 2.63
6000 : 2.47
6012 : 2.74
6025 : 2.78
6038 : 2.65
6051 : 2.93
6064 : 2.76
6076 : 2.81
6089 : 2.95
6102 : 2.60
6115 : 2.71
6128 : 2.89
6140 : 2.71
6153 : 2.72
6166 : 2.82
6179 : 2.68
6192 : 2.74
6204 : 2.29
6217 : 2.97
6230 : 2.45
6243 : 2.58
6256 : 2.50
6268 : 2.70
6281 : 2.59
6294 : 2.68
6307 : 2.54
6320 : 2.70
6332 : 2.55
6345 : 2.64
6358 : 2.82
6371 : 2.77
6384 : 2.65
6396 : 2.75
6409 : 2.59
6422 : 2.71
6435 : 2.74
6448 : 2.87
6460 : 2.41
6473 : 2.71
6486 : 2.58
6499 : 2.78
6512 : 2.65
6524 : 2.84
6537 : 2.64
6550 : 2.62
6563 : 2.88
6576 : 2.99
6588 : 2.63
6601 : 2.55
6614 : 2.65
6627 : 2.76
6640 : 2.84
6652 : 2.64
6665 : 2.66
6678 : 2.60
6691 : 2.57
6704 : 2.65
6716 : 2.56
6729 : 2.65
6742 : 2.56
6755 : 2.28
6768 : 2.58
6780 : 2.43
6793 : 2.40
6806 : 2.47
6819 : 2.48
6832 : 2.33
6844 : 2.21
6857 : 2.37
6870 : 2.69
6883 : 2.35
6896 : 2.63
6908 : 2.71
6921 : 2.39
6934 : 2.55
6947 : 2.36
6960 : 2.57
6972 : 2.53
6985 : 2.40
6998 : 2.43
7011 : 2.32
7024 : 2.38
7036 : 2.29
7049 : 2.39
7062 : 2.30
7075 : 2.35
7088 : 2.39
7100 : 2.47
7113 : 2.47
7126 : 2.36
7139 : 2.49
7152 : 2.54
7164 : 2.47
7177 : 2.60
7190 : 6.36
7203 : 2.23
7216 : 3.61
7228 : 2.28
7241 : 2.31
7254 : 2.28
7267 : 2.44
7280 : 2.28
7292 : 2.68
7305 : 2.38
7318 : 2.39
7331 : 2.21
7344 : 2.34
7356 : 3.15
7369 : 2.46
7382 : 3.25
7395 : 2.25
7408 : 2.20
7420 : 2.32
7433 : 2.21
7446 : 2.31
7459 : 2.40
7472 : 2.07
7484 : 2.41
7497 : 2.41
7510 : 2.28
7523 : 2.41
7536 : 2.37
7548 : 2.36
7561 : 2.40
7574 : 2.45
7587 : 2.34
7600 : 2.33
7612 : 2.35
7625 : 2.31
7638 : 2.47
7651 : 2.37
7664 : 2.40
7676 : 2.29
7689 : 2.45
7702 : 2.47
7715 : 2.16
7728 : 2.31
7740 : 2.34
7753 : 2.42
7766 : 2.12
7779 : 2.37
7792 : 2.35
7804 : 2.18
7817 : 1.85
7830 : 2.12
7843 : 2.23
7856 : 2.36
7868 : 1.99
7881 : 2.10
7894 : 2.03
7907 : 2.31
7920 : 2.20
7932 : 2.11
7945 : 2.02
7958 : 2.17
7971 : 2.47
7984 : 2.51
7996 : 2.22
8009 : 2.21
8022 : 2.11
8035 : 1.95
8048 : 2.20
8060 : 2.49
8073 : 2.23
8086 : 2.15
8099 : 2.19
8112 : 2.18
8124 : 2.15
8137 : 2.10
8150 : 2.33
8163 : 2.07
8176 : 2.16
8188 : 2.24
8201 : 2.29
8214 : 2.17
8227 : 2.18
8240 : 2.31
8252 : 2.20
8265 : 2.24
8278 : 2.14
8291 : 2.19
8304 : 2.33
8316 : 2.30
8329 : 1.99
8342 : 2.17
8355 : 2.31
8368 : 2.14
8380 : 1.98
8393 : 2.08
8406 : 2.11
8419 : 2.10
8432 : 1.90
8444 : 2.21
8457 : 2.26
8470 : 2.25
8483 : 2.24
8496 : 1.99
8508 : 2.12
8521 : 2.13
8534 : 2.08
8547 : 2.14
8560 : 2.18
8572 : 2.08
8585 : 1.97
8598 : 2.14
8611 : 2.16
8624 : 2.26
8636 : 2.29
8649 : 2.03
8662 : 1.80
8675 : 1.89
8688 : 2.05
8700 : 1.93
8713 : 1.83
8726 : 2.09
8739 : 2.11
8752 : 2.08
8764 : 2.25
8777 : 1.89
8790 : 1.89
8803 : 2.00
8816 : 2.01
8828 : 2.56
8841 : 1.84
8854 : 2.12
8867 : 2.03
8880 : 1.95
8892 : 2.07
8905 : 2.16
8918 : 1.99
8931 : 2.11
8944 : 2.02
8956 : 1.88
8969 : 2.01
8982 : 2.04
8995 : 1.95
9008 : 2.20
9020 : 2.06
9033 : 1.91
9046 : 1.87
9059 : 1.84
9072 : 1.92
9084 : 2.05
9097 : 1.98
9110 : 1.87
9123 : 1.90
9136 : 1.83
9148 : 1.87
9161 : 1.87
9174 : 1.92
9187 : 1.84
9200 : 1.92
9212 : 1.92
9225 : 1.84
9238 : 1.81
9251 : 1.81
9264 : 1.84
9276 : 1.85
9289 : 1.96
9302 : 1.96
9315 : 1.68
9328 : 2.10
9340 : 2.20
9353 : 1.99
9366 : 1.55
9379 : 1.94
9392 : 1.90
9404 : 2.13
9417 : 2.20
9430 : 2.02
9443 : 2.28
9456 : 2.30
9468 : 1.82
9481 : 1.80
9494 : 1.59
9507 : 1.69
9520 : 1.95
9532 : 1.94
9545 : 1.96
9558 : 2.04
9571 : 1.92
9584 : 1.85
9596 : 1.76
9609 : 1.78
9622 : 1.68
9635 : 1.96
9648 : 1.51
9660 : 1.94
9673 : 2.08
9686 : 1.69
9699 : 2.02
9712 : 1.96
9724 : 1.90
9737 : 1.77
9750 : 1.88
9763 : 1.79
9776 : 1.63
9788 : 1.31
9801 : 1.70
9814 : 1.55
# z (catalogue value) 0.096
